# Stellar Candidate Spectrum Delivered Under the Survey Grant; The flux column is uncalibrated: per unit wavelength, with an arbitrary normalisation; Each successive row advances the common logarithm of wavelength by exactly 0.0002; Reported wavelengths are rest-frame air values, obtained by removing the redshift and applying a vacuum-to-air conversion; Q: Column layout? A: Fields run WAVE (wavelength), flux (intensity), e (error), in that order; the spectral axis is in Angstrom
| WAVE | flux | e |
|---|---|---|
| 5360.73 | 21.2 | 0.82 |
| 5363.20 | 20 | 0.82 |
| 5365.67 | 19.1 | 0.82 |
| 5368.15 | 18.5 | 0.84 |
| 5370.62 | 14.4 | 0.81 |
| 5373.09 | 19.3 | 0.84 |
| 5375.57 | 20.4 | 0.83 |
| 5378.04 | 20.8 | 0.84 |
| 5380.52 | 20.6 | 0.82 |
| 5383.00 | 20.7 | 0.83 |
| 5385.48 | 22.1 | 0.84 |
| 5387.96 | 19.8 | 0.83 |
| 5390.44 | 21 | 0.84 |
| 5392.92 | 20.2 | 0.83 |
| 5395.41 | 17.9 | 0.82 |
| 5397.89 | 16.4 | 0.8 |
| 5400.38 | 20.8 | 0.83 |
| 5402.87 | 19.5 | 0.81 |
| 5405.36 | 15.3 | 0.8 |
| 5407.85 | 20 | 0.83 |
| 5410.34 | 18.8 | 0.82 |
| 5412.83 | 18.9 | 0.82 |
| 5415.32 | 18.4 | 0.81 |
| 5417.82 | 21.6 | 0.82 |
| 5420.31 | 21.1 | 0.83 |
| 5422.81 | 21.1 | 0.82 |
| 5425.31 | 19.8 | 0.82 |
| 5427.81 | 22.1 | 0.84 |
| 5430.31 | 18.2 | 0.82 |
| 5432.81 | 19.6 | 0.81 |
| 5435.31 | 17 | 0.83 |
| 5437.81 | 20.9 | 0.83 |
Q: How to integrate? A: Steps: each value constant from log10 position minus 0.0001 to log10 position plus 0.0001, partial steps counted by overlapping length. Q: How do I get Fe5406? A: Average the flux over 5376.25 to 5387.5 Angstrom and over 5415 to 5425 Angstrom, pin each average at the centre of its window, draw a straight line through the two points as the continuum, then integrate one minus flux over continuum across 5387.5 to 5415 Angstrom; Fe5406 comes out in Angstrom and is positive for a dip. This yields 2.5 Angstrom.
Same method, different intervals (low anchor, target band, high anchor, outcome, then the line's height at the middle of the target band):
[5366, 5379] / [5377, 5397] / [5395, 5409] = -2.0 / 18.5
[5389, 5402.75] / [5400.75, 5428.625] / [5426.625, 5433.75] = 0.0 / 19.7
